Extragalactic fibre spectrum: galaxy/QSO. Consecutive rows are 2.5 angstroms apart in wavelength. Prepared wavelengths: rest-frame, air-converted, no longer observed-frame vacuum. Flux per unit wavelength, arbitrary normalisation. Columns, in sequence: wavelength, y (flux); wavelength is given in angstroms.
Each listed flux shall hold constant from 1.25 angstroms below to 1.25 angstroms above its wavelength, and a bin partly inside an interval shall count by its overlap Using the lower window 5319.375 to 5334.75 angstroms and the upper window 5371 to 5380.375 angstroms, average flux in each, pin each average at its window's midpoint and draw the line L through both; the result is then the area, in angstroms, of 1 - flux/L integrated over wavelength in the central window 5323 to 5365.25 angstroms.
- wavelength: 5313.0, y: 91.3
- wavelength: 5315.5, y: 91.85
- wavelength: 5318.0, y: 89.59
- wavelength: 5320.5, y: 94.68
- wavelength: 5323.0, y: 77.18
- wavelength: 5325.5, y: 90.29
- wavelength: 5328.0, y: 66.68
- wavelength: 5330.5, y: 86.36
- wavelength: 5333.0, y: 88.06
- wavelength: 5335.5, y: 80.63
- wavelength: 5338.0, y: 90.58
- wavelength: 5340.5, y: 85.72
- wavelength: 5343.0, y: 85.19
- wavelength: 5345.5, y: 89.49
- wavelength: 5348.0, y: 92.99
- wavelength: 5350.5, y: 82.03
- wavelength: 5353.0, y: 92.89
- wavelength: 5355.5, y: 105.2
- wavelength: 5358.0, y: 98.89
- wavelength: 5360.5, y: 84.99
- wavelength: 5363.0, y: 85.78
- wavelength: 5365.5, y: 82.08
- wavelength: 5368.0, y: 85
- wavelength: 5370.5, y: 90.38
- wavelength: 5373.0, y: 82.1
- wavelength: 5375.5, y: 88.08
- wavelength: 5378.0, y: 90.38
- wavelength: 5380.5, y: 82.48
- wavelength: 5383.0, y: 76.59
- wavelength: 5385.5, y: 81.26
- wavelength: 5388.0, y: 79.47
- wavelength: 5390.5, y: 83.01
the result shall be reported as -1.3 angstroms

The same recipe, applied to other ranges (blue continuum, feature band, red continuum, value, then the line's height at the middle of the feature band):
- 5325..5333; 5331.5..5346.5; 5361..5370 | -0.8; 82.3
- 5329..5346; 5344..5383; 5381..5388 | -2.8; 82.4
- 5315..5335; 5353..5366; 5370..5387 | -1.2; 84.5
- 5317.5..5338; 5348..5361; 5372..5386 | -1.4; 84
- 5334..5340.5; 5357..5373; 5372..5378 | -0.2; 86.2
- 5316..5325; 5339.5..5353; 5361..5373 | -0.2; 86.5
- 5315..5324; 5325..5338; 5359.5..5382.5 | 0.7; 87.7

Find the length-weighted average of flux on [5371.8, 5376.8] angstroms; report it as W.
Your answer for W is 85.2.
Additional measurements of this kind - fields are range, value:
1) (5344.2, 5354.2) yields 89.3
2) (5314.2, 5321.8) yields 91.9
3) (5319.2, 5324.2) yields 86.1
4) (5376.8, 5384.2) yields 83.1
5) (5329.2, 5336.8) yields 84.9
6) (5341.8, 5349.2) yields 89.2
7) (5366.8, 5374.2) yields 85.9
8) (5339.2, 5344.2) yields 85.5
